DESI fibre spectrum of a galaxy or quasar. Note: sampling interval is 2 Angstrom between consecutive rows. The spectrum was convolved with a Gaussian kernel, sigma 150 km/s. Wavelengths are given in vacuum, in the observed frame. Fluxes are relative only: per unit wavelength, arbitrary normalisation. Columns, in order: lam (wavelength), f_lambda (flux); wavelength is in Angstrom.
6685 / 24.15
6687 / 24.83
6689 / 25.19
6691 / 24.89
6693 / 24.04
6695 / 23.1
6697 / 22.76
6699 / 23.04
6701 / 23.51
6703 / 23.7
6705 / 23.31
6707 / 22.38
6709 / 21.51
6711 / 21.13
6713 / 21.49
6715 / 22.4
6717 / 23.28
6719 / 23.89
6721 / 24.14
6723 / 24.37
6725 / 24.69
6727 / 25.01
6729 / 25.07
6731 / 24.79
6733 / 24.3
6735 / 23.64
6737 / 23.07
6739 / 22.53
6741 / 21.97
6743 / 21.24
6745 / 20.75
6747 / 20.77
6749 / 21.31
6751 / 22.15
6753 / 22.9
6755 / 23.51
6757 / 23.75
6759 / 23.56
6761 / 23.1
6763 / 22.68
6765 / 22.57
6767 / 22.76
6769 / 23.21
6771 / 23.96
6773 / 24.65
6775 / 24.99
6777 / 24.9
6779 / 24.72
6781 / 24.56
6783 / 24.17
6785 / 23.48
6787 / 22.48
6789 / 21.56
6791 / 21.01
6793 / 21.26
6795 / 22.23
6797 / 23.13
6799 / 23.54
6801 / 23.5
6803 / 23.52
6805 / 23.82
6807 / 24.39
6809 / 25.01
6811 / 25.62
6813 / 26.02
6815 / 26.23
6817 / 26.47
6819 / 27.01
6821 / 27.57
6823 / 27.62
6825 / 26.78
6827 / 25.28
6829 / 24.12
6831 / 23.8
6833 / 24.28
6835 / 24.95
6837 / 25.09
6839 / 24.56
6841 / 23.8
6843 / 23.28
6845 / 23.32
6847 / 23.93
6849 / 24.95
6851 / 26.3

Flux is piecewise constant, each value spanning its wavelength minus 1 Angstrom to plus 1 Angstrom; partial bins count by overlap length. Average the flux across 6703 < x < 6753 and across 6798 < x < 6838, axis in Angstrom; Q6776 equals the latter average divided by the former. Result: 1.10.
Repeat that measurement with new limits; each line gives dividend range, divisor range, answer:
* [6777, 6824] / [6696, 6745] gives 1.05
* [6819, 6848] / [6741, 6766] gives 1.12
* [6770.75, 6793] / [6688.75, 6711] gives 1.01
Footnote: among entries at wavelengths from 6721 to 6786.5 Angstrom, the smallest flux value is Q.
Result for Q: 20.75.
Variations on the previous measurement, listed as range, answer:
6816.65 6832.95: 23.8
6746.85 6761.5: 20.77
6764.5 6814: 21.01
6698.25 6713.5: 21.13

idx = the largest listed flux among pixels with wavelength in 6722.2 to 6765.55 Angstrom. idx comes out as 25.07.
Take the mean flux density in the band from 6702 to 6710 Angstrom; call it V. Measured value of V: 22.7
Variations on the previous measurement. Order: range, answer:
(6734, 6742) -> 22.8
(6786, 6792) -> 21.7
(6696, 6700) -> 22.9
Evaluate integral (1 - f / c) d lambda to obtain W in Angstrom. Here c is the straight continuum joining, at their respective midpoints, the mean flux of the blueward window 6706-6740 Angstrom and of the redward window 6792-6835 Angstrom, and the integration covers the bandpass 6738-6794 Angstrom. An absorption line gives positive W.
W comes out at 2.8 Angstrom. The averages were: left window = 23.4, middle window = 22.9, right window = 24.8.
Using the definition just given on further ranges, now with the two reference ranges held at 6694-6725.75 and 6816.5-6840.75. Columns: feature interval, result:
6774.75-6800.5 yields 1.6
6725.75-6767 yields 1.5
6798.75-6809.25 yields 0.5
